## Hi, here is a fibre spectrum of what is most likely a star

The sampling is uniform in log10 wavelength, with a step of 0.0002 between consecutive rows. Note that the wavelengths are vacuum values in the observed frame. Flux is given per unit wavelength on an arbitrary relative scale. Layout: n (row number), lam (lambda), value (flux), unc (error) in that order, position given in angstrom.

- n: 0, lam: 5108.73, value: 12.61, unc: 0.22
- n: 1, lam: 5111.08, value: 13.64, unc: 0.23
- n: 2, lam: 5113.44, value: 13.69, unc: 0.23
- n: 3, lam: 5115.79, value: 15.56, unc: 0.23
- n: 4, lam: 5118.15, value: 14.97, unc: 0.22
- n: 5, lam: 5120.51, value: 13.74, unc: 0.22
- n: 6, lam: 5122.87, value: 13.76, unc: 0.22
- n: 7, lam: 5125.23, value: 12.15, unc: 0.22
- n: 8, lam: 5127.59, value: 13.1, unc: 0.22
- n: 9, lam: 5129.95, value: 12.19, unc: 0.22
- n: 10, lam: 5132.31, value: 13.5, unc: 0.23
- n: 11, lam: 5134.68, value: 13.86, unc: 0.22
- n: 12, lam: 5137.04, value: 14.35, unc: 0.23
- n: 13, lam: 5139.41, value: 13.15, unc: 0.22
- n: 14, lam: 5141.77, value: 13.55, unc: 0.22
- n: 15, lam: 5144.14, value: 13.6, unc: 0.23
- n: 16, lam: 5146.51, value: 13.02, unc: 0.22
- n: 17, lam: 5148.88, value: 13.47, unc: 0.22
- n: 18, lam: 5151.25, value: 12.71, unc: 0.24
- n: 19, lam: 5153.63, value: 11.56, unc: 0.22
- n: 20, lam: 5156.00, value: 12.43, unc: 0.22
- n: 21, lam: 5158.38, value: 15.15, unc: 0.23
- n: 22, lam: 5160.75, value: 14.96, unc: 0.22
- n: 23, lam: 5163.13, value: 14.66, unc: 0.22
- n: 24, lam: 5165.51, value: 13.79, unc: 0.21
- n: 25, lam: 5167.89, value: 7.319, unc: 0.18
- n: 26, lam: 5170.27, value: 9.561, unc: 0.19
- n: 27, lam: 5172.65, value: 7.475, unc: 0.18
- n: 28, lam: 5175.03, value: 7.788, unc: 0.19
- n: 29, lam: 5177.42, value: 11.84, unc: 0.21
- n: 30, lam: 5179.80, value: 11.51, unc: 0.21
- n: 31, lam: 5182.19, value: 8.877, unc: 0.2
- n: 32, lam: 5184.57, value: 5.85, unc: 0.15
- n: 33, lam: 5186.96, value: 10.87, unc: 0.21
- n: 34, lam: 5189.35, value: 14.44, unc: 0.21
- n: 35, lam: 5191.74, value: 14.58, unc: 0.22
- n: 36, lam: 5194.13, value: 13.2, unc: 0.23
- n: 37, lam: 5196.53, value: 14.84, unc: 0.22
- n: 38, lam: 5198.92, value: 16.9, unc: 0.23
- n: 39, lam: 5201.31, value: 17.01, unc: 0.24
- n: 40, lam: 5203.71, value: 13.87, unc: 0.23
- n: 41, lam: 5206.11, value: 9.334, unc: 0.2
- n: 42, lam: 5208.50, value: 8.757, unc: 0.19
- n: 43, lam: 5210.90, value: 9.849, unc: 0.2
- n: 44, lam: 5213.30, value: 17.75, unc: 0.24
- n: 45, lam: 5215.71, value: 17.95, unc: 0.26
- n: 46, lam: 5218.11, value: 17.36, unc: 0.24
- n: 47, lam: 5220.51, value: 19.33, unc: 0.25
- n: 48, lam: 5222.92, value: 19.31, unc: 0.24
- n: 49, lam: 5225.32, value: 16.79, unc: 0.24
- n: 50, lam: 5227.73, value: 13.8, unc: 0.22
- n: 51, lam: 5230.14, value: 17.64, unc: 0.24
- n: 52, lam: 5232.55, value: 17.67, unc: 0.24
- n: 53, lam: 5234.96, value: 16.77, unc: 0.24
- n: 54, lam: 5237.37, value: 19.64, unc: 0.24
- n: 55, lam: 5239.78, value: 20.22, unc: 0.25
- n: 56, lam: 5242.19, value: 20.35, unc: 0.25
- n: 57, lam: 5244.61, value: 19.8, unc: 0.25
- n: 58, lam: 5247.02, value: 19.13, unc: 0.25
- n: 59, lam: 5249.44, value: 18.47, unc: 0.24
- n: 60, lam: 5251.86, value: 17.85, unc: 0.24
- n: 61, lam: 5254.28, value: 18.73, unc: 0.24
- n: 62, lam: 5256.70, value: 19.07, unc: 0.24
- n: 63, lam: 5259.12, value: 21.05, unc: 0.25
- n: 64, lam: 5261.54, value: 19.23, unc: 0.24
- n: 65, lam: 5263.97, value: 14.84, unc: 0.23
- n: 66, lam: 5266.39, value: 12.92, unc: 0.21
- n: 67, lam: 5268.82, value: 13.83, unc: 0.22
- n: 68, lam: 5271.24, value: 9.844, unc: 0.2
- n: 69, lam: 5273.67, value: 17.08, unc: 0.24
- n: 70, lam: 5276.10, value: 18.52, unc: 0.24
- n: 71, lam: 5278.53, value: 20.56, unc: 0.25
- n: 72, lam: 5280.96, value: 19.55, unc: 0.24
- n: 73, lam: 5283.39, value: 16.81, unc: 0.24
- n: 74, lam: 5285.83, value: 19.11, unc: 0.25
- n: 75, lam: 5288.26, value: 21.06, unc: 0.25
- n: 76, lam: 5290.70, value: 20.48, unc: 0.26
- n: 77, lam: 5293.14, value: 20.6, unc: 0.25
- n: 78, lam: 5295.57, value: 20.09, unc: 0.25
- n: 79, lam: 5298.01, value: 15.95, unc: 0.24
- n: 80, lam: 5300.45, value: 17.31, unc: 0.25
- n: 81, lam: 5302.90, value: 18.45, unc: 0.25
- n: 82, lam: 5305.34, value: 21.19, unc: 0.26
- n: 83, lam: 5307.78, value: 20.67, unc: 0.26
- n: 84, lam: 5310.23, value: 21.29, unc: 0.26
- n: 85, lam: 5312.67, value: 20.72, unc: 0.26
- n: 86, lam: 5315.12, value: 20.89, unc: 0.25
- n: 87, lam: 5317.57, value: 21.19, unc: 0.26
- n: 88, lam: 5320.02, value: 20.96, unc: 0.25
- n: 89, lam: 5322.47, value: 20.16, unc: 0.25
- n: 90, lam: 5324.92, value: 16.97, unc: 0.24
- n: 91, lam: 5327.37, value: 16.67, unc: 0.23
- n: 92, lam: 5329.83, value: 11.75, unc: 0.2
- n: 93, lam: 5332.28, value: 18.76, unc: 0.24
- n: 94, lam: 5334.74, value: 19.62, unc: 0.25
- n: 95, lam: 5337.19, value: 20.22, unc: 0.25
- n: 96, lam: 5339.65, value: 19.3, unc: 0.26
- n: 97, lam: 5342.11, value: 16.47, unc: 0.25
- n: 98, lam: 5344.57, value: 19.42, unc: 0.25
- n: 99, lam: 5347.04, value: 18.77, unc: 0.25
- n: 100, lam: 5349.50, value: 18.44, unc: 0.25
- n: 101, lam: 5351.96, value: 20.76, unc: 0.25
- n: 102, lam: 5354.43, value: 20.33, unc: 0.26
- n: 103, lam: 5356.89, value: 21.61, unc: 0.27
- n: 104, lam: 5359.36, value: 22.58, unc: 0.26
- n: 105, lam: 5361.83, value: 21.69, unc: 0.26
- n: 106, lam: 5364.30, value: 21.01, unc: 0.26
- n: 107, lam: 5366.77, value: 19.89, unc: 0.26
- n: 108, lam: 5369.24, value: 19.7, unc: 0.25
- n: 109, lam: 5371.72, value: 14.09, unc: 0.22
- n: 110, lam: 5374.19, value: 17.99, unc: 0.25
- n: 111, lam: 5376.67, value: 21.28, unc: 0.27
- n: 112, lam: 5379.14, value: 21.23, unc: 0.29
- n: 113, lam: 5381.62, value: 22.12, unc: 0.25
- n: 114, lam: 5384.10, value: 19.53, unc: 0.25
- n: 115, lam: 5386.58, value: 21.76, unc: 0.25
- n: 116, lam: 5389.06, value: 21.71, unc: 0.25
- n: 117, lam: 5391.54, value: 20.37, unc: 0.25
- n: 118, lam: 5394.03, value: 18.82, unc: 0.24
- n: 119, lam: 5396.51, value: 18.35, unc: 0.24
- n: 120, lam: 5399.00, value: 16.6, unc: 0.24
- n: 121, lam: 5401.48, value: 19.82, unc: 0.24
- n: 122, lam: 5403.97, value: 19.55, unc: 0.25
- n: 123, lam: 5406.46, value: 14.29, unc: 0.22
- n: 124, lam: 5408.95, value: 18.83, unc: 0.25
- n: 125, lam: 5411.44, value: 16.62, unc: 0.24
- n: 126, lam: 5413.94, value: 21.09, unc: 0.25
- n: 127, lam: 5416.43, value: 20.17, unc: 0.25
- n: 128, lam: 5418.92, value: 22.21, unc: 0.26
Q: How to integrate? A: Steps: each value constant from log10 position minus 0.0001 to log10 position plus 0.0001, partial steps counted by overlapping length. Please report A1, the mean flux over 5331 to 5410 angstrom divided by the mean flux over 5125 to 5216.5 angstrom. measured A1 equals 1.6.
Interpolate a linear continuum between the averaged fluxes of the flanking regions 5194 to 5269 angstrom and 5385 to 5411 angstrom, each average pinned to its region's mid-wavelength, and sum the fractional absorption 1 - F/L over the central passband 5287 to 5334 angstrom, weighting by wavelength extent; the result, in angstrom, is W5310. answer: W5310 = -3.8 angstrom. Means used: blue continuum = 16.8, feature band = 19.2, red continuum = 18.9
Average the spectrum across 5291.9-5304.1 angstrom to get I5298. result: 18.5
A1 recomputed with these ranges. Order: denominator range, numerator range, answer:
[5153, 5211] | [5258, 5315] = 1.54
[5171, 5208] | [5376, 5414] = 1.64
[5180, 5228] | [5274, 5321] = 1.41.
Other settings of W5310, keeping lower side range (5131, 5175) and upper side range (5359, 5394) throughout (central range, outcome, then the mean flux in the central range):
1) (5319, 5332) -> 0.8 angstrom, 17.4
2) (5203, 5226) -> -0.5 angstrom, 15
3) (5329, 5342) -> 0.6 angstrom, 18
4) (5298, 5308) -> -0.6 angstrom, 18.9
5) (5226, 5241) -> -2.2 angstrom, 17.6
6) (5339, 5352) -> 0.3 angstrom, 18.7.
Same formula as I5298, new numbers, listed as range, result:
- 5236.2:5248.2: 19.8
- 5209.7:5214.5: 13.8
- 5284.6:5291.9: 20.2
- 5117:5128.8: 13.5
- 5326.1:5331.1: 14.3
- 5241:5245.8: 20.1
